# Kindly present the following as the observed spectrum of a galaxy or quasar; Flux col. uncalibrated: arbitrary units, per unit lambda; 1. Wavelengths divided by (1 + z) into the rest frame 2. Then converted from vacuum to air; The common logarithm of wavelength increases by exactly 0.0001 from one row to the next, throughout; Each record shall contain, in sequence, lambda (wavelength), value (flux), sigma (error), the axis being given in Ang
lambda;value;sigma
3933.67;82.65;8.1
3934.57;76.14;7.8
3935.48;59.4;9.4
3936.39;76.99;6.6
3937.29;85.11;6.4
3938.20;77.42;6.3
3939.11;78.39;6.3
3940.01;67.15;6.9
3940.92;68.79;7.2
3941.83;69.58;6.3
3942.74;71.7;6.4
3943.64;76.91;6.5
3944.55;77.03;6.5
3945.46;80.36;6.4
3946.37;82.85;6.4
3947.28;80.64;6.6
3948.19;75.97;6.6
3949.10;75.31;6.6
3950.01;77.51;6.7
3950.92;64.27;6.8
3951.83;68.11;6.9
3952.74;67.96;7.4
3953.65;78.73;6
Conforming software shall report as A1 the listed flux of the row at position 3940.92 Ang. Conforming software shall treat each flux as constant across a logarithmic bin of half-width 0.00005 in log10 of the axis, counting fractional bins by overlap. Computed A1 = 68.79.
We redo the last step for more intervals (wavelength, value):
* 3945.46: 80.36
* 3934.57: 76.14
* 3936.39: 76.99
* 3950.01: 77.51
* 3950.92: 64.27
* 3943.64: 76.91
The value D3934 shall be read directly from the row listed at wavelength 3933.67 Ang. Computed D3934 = 82.65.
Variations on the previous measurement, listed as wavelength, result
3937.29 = 85.11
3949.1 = 75.31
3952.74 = 67.96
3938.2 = 77.42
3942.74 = 71.7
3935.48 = 59.4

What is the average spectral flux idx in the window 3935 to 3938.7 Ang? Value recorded 74.6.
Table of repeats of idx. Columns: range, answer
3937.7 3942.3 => 72.3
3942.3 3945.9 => 76.6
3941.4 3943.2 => 70.9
